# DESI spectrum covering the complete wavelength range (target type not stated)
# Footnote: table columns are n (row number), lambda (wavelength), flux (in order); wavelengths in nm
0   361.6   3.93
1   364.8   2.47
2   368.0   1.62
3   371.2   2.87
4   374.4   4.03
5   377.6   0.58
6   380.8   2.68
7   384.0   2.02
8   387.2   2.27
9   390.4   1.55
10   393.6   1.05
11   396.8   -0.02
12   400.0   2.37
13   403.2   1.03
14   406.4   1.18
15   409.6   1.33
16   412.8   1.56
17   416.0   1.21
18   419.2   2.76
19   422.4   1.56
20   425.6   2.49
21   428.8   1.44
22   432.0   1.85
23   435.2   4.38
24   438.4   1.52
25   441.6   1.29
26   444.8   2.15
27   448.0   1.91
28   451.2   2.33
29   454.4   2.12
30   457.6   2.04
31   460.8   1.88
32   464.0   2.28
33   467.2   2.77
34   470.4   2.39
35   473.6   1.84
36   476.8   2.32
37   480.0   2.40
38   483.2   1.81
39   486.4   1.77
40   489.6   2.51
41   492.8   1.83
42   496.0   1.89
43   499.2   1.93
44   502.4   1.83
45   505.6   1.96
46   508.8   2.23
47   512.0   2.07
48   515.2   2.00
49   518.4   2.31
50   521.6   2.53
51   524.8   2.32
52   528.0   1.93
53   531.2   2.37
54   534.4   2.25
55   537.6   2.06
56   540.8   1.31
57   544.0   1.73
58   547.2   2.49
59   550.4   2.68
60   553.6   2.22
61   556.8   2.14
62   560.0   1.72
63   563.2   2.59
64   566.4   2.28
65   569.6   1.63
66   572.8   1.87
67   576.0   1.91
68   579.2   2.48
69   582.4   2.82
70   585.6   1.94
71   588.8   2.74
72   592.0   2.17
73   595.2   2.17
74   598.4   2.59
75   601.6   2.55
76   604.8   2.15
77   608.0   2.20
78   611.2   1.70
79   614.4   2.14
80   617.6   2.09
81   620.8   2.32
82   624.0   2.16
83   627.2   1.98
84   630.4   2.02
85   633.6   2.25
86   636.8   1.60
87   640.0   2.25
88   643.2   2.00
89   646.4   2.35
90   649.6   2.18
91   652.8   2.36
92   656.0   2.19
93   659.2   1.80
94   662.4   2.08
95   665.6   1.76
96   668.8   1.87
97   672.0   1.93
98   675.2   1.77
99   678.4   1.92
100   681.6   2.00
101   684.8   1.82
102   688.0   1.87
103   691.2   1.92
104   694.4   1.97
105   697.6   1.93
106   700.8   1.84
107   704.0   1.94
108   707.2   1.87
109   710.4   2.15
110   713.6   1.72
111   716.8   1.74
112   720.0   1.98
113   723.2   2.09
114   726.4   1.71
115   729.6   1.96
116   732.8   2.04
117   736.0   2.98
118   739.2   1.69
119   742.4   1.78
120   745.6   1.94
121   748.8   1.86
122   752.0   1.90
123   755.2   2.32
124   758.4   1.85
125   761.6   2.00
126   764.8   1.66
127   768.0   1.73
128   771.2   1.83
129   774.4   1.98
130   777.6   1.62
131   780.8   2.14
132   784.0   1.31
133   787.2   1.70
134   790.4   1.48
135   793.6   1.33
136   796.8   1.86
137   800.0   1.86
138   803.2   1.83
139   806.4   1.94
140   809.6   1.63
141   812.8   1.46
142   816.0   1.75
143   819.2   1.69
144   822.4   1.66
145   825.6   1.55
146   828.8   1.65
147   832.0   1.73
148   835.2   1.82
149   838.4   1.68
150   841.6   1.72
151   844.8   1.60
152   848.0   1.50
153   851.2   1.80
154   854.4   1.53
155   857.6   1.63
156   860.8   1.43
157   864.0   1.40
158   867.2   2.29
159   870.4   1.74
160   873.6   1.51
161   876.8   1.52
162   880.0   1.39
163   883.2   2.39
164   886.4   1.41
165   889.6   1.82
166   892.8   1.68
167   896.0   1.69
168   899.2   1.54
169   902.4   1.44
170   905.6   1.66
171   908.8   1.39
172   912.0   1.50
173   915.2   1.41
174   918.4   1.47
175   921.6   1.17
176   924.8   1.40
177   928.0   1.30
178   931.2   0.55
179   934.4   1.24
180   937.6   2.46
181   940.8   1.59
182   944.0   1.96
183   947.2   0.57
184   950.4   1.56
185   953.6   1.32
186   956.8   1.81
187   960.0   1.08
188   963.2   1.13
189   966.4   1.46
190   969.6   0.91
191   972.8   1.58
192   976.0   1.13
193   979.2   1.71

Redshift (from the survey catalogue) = 0.12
